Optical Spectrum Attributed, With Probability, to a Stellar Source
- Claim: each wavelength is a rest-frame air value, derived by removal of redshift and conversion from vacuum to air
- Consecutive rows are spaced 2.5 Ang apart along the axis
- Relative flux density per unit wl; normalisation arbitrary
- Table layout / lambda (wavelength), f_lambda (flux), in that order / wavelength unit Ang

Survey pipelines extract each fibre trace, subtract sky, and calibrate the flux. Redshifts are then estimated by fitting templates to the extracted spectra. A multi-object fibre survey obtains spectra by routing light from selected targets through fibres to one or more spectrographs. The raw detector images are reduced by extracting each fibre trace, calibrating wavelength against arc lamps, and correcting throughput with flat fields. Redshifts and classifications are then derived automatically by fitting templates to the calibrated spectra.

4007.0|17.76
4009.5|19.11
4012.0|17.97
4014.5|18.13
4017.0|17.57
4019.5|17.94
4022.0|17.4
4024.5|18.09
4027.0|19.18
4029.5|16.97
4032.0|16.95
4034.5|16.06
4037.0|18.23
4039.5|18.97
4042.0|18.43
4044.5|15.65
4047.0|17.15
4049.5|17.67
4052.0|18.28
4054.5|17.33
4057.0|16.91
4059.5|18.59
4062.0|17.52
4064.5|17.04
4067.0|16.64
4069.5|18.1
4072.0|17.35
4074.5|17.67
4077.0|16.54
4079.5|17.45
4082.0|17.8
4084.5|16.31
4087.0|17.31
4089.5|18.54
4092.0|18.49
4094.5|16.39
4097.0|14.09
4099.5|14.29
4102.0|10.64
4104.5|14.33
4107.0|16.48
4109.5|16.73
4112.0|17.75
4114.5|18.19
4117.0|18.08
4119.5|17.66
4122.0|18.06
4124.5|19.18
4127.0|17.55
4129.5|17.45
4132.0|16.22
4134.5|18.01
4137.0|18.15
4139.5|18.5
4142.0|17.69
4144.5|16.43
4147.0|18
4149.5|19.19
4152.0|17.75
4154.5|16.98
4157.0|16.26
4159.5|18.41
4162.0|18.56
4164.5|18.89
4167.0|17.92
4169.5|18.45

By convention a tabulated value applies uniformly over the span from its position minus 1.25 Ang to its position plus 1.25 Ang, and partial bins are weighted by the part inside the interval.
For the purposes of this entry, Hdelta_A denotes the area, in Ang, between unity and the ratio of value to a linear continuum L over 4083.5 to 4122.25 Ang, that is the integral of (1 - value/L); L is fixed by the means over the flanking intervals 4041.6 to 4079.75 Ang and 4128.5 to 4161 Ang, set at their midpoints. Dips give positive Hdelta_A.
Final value 2.39 Ang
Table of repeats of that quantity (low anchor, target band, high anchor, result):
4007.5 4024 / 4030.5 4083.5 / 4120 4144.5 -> 1.5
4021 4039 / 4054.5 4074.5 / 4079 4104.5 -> -0.9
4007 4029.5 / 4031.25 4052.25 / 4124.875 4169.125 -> 0.7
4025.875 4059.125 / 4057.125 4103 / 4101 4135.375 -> 1.3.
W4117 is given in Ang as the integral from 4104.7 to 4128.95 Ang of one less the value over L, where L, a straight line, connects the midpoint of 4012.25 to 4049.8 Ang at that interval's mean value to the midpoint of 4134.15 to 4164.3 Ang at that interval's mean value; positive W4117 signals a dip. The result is 0.29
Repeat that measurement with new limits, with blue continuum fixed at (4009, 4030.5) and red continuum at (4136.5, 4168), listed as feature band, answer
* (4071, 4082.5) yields 0.4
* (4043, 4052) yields 0.5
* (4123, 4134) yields 0.2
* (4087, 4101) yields 1.3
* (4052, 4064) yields 0.2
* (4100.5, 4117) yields 1.9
